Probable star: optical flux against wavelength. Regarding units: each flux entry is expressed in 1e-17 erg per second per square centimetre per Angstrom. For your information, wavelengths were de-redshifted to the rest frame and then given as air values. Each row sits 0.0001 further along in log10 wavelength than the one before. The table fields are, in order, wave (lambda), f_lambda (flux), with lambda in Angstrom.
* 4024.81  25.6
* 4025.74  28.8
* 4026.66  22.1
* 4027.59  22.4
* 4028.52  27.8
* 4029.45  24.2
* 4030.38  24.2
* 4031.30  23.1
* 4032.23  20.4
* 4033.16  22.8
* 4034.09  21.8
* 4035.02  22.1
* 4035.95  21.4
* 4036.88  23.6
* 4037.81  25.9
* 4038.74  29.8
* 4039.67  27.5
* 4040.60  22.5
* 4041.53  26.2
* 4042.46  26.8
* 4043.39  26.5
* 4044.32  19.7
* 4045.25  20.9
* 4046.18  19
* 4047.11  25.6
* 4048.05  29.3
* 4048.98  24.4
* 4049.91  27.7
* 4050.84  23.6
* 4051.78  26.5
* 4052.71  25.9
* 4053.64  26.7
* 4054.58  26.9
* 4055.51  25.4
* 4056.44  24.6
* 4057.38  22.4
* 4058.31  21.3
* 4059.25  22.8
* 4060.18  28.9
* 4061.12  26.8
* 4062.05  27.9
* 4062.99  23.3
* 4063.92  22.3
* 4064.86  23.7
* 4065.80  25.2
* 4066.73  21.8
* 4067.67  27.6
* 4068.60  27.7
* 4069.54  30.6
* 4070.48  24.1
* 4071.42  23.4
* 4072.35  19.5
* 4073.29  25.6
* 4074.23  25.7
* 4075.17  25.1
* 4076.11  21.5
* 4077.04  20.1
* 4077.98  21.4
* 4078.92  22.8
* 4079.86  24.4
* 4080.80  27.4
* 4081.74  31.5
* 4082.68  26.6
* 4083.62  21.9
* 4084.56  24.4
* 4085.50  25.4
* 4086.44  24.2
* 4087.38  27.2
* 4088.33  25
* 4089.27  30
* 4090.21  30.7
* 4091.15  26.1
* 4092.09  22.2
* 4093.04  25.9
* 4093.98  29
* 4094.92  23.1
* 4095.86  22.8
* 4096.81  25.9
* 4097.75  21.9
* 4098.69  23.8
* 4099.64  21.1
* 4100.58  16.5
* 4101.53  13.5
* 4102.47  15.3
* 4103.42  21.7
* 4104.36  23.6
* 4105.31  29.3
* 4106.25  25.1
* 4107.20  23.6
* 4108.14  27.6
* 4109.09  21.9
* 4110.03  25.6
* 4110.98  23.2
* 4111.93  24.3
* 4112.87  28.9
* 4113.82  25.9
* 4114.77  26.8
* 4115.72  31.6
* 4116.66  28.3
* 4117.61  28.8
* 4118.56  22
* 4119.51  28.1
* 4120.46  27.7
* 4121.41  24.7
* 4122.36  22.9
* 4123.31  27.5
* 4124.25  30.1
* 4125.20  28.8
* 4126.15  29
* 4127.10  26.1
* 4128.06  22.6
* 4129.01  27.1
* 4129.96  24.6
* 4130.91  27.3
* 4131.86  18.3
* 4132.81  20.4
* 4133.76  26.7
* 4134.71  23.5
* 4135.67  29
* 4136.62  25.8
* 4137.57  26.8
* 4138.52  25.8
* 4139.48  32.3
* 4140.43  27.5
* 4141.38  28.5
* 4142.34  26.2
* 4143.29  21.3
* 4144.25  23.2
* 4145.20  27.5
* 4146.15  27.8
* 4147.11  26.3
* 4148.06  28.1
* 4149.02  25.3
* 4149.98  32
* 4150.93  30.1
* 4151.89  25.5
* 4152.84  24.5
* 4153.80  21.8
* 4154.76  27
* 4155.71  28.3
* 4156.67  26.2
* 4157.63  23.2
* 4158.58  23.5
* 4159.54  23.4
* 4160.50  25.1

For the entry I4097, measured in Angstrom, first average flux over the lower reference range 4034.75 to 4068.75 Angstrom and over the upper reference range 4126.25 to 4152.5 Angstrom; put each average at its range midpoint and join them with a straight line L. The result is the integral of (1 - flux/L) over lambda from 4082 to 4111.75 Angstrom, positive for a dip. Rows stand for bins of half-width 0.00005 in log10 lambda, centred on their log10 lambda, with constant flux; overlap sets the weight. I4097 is 1.71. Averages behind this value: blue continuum 24.9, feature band 24.1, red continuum 26.2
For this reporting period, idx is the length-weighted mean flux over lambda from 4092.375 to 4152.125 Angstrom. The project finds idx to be 25.4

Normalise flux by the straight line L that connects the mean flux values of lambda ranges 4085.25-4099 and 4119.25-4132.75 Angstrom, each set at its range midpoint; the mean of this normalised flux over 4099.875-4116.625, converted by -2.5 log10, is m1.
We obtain 0.08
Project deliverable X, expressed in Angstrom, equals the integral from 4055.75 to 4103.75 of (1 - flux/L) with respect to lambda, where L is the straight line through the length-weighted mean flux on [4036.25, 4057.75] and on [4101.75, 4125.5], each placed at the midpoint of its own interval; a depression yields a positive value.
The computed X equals 2.1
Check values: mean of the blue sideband 25.1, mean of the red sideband 25.6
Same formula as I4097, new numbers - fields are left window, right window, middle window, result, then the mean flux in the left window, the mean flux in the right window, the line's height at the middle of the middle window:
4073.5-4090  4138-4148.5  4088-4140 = 1.53 Angstrom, 25.1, 26.8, 26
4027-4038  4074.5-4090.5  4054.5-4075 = -0.29 Angstrom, 23.2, 25.2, 24.5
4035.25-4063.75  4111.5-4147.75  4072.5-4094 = 0.25 Angstrom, 24.9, 26.3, 25.5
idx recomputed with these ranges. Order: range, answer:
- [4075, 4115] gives 24.3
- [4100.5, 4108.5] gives 22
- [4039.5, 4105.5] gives 24.4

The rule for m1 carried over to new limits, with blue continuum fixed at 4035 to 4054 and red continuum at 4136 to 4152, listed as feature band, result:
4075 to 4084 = 0.06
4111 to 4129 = -0.01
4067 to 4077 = 0.03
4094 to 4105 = 0.22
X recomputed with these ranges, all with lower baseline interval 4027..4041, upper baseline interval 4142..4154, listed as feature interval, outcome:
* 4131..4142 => 0.03 Angstrom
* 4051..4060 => -0.16 Angstrom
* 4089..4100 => -0.01 Angstrom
